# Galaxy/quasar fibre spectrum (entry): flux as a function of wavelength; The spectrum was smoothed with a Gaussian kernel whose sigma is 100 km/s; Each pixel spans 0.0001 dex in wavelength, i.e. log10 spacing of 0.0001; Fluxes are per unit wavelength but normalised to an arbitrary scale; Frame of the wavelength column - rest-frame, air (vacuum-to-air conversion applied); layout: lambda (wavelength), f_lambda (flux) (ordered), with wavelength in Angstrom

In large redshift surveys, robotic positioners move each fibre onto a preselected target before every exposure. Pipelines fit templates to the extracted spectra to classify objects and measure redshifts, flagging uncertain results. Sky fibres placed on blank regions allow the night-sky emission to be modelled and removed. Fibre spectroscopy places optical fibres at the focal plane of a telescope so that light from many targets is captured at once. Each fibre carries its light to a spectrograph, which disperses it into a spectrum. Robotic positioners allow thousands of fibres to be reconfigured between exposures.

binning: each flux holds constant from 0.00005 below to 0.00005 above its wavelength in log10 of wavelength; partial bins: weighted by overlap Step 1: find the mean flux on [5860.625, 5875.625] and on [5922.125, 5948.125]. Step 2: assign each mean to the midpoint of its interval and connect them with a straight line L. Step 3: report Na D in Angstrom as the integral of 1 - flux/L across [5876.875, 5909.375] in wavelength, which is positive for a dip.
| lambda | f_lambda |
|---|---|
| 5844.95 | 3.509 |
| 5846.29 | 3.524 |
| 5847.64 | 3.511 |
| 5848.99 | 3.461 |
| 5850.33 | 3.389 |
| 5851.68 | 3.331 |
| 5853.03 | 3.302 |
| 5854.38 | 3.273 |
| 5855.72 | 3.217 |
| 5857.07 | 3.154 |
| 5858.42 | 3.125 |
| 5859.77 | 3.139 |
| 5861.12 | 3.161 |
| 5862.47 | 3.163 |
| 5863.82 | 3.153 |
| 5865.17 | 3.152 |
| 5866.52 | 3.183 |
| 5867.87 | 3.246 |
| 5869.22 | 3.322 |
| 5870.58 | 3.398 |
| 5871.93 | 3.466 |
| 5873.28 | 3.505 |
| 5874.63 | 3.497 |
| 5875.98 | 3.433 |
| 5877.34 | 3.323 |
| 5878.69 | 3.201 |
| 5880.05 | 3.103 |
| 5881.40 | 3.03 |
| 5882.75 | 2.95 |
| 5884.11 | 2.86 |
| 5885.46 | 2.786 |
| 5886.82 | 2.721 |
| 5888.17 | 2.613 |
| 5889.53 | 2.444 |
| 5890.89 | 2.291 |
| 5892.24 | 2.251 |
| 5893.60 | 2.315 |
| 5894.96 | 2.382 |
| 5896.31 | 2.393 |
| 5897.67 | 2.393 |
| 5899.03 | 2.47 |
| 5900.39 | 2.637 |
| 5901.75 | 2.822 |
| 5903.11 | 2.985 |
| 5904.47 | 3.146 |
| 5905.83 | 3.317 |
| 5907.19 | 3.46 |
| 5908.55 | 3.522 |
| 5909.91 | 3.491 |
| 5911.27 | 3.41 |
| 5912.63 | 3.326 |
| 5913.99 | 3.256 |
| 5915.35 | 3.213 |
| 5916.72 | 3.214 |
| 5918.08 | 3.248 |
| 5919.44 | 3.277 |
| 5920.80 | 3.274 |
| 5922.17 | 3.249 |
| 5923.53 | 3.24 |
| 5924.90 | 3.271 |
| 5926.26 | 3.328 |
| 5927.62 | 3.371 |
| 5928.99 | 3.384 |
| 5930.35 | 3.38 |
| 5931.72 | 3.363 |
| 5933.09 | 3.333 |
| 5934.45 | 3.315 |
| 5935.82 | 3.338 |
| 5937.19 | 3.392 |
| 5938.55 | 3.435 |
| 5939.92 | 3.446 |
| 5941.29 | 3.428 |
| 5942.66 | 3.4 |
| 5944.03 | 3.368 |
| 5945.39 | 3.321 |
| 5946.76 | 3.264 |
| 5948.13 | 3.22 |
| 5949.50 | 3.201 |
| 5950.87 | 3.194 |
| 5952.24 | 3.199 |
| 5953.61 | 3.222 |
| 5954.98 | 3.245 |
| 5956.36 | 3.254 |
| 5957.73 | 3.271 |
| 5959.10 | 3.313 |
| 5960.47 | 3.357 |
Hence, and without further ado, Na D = 5.0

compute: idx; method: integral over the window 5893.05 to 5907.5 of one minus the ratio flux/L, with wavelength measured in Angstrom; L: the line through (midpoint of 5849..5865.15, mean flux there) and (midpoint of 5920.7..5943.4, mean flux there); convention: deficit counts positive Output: 2.4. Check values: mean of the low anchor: 3.23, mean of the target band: 2.74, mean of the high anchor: 3.35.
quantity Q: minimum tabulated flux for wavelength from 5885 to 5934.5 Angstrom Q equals 2.251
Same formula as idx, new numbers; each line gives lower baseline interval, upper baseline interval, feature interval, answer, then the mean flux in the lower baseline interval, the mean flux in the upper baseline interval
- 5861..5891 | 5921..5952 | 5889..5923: 2.8 Angstrom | 3.1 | 3.33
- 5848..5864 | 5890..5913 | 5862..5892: 0.0 Angstrom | 3.25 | 2.85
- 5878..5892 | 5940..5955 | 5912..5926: -0.9 Angstrom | 2.78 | 3.29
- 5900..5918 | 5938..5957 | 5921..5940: -0.4 Angstrom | 3.23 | 3.3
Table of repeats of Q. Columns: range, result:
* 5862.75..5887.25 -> 2.721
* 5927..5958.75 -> 3.194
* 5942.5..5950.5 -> 3.201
